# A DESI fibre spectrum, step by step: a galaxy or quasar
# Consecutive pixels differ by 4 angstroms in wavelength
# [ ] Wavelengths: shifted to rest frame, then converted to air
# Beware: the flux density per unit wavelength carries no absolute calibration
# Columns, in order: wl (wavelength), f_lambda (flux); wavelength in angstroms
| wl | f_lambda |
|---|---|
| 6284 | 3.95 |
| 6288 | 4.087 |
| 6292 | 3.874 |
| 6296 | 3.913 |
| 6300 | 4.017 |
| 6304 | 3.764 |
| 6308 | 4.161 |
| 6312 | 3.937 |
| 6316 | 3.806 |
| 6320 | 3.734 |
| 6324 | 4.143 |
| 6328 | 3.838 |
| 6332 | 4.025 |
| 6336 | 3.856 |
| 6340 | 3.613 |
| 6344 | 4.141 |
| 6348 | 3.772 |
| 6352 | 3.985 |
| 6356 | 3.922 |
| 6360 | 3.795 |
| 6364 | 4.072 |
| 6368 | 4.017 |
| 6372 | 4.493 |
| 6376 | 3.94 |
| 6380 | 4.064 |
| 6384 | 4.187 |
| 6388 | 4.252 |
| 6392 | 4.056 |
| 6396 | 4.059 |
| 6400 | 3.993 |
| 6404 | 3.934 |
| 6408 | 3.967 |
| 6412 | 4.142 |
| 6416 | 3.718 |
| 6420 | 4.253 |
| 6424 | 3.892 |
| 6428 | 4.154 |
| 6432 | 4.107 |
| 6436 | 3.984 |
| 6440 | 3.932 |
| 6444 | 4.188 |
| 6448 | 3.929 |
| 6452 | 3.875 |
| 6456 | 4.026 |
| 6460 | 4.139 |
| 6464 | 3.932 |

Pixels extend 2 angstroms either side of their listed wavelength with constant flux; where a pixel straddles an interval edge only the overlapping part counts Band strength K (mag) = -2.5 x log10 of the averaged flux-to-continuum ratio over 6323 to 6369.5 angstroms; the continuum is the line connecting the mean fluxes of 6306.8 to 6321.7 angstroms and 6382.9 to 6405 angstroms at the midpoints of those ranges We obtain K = 0.01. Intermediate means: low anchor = 3.9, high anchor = 4.08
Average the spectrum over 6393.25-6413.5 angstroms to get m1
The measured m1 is 4.02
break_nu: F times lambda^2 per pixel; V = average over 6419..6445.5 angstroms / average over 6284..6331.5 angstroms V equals 1.1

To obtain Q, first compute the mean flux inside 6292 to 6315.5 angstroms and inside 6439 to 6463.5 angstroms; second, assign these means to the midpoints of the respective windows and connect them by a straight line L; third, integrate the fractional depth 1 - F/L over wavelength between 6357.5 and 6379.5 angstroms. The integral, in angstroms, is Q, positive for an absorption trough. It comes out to -0.48 angstroms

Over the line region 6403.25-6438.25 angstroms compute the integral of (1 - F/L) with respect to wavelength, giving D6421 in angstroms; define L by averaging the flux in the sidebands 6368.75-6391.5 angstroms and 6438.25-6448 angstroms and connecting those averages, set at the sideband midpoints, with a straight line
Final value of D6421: 0.55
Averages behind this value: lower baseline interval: 4.17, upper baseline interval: 4.04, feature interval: 4.02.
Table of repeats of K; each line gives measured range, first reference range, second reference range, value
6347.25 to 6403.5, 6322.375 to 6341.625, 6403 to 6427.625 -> -0.03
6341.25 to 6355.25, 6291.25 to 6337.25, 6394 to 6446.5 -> 0.00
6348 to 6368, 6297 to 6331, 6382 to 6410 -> 0.02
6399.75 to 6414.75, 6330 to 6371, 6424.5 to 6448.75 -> 0.00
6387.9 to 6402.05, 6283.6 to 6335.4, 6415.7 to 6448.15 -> -0.02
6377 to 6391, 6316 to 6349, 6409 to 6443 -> -0.05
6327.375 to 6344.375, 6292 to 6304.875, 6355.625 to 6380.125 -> 0.03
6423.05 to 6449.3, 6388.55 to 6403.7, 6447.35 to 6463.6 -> -0.01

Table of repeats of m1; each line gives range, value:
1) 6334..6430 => 4.01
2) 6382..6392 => 4.19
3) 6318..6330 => 3.9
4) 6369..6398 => 4.15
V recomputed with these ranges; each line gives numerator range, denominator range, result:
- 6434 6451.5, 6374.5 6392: 0.99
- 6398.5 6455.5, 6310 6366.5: 1.05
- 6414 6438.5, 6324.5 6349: 1.06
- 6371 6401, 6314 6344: 1.08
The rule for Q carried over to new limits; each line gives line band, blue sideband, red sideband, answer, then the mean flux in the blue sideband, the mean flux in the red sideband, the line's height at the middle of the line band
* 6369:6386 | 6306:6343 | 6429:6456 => -0.90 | 3.91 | 4.01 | 3.95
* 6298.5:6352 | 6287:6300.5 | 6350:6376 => 1.14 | 3.96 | 4.04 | 4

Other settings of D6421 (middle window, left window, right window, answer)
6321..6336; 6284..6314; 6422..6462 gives 0.0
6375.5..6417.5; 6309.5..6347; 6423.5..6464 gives -0.7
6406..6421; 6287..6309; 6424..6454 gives 0.0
